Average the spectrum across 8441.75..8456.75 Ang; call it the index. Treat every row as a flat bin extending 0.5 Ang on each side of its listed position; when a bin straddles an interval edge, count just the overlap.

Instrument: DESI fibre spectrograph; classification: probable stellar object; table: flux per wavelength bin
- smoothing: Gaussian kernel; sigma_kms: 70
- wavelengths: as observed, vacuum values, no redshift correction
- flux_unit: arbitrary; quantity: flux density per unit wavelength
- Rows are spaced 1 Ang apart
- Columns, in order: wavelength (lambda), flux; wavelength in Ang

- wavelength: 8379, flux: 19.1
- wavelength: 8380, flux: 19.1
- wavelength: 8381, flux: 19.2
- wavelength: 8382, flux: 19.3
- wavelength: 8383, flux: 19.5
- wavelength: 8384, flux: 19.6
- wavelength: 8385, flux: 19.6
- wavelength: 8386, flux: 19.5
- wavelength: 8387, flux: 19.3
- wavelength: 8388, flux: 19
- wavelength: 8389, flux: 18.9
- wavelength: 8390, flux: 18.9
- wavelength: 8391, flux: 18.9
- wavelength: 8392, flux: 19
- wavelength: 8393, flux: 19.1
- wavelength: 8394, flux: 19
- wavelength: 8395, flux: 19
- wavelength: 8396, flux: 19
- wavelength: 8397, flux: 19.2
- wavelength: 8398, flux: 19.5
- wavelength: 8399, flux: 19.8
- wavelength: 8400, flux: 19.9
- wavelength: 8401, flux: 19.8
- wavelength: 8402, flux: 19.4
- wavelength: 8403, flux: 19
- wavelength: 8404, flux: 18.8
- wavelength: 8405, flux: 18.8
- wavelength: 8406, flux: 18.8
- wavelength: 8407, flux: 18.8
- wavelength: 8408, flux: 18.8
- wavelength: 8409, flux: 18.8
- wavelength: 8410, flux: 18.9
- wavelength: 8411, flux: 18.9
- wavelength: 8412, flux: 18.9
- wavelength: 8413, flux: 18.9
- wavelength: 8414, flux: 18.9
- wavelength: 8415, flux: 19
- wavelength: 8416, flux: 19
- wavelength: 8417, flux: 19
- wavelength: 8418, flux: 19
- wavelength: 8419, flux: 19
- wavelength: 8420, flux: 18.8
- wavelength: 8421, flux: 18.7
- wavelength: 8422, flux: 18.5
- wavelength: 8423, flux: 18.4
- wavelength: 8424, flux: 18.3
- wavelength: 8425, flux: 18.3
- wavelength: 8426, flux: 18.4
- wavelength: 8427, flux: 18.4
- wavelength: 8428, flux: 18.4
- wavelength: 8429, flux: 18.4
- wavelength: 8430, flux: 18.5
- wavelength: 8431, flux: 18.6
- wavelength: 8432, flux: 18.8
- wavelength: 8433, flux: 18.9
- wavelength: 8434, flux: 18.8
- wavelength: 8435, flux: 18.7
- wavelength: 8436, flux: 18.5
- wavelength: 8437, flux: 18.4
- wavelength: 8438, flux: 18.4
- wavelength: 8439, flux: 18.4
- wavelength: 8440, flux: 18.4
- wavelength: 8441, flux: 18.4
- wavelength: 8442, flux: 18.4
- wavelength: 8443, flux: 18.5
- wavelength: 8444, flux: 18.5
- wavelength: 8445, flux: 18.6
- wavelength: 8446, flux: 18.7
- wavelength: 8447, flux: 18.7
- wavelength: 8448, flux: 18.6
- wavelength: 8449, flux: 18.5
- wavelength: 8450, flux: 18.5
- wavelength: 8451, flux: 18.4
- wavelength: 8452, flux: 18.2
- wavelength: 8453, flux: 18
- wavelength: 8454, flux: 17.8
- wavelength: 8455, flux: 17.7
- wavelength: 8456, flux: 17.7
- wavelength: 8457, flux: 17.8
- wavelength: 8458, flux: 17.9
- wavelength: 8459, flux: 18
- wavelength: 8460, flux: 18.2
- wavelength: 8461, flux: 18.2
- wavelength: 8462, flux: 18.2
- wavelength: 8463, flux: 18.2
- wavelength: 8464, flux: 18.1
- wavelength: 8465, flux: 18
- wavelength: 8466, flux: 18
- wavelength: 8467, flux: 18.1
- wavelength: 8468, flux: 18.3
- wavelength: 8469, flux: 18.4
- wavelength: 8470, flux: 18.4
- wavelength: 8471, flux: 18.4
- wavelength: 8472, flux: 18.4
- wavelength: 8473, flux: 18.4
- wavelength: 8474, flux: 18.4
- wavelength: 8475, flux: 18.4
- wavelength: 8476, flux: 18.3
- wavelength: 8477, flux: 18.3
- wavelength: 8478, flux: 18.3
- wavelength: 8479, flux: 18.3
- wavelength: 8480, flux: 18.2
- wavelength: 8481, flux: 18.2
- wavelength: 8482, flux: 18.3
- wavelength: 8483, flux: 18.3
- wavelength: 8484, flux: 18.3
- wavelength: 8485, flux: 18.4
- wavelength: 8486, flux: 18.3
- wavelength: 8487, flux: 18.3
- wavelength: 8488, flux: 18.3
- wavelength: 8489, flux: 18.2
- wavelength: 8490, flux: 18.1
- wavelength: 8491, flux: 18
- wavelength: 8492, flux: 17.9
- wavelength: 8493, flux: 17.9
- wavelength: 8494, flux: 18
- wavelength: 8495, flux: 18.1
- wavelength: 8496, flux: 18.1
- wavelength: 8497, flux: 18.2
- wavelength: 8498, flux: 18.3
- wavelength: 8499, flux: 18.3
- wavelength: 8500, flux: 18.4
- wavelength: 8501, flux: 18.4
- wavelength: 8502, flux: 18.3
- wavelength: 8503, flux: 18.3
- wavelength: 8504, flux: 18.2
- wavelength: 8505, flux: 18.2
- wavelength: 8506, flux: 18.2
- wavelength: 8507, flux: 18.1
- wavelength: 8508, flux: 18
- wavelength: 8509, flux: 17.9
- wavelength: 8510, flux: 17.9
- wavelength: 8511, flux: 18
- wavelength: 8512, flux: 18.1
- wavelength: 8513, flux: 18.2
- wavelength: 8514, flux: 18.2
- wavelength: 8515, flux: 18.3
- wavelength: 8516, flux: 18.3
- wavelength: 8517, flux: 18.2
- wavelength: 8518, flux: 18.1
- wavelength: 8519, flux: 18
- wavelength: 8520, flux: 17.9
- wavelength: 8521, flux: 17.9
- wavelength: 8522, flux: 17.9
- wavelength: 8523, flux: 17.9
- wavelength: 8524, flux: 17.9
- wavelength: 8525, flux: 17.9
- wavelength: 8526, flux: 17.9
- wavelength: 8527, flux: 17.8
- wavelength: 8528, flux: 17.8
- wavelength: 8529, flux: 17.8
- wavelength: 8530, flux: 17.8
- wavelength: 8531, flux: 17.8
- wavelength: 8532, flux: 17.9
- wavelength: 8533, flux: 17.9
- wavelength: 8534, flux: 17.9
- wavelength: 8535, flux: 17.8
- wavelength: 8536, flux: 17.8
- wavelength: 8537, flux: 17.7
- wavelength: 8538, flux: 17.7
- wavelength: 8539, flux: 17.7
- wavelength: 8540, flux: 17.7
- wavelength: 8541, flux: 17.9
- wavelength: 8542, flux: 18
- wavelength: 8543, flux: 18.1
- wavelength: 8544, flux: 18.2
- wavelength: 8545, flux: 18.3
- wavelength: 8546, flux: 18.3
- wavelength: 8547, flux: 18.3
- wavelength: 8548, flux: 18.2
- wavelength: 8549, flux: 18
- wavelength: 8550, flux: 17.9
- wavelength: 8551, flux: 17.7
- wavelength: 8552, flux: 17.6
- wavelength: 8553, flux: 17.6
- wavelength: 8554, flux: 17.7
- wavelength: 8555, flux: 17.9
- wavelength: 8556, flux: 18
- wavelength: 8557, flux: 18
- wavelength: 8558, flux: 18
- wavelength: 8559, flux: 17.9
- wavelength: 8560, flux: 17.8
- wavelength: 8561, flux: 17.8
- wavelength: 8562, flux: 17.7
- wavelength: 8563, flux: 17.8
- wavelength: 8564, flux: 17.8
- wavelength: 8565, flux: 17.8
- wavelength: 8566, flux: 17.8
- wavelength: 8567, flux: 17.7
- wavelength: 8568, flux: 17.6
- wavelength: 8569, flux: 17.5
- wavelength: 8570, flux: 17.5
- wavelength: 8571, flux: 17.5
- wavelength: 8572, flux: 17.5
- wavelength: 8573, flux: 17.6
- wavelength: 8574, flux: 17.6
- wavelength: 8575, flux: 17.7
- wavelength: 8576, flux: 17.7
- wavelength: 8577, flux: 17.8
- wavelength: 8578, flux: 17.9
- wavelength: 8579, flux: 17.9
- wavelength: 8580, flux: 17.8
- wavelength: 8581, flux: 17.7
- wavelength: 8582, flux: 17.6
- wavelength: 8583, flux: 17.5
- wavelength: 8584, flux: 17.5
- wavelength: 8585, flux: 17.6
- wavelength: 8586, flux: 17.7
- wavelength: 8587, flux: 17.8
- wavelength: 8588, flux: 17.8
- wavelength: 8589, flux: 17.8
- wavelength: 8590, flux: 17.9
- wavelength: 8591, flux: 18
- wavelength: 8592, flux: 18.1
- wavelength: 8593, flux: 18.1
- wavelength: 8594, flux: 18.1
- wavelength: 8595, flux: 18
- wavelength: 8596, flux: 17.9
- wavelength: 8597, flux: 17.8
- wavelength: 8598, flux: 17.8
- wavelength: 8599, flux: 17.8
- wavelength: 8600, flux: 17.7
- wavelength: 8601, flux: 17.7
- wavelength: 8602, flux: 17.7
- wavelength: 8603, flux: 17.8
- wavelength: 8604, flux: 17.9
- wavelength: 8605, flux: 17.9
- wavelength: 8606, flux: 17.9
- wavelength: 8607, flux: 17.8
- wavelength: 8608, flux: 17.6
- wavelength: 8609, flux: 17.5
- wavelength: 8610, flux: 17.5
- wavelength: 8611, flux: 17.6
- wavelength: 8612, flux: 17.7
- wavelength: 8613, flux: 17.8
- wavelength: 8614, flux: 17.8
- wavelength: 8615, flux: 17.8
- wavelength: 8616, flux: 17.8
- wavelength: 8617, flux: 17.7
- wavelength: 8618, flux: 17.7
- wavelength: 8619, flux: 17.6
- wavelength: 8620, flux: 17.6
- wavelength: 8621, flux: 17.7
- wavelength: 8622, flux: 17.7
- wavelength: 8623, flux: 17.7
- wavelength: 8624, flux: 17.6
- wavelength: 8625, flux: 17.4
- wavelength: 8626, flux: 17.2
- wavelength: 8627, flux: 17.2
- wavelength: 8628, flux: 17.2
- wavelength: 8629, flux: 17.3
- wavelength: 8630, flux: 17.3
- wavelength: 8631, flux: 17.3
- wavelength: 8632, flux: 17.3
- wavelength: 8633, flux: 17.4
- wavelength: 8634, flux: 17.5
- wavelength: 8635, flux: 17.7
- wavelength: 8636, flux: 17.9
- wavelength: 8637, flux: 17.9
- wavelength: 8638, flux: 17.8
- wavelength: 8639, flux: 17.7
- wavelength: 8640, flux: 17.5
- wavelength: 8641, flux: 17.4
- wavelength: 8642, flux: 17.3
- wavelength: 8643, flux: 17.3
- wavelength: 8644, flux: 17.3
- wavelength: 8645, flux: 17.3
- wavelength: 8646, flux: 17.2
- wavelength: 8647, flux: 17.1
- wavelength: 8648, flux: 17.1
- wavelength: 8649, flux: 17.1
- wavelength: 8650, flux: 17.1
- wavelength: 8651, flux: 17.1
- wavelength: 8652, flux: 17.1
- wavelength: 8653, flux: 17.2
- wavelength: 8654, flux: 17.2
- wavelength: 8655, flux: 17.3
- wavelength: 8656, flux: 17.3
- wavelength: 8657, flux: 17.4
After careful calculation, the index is 18.3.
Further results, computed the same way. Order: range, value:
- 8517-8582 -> 17.8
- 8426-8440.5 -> 18.5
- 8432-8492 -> 18.3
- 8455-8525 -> 18.2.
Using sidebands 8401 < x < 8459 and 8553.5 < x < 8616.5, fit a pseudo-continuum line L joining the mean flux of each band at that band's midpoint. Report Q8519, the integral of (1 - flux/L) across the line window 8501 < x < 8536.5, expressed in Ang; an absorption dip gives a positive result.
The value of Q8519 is 0.2 Ang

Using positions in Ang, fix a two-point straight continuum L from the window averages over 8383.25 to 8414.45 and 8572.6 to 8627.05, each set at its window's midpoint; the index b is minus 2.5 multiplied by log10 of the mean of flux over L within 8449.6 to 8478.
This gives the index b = 0.030 mag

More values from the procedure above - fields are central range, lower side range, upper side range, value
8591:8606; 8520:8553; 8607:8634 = -0.02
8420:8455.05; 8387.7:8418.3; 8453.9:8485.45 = 0.01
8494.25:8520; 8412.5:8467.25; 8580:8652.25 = 0.00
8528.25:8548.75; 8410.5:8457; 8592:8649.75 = 0.00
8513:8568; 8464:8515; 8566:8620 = 0.00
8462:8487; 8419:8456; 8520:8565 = 0.00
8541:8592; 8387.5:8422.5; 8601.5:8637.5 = 0.01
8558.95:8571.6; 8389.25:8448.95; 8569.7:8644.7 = 0.01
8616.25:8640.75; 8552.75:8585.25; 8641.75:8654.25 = -0.01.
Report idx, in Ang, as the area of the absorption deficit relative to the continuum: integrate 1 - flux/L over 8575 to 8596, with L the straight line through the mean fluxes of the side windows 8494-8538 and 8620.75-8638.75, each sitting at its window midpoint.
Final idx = -0.1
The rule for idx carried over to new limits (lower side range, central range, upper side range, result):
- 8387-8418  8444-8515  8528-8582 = 0.9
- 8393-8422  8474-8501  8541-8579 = 0.3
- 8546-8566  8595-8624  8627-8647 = -0.2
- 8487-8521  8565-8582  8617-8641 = 0.1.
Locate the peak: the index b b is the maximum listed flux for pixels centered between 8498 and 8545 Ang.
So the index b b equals 18.4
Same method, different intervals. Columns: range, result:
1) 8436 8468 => 18.7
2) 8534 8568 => 18.3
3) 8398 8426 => 19.9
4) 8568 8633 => 18.1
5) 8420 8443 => 18.9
